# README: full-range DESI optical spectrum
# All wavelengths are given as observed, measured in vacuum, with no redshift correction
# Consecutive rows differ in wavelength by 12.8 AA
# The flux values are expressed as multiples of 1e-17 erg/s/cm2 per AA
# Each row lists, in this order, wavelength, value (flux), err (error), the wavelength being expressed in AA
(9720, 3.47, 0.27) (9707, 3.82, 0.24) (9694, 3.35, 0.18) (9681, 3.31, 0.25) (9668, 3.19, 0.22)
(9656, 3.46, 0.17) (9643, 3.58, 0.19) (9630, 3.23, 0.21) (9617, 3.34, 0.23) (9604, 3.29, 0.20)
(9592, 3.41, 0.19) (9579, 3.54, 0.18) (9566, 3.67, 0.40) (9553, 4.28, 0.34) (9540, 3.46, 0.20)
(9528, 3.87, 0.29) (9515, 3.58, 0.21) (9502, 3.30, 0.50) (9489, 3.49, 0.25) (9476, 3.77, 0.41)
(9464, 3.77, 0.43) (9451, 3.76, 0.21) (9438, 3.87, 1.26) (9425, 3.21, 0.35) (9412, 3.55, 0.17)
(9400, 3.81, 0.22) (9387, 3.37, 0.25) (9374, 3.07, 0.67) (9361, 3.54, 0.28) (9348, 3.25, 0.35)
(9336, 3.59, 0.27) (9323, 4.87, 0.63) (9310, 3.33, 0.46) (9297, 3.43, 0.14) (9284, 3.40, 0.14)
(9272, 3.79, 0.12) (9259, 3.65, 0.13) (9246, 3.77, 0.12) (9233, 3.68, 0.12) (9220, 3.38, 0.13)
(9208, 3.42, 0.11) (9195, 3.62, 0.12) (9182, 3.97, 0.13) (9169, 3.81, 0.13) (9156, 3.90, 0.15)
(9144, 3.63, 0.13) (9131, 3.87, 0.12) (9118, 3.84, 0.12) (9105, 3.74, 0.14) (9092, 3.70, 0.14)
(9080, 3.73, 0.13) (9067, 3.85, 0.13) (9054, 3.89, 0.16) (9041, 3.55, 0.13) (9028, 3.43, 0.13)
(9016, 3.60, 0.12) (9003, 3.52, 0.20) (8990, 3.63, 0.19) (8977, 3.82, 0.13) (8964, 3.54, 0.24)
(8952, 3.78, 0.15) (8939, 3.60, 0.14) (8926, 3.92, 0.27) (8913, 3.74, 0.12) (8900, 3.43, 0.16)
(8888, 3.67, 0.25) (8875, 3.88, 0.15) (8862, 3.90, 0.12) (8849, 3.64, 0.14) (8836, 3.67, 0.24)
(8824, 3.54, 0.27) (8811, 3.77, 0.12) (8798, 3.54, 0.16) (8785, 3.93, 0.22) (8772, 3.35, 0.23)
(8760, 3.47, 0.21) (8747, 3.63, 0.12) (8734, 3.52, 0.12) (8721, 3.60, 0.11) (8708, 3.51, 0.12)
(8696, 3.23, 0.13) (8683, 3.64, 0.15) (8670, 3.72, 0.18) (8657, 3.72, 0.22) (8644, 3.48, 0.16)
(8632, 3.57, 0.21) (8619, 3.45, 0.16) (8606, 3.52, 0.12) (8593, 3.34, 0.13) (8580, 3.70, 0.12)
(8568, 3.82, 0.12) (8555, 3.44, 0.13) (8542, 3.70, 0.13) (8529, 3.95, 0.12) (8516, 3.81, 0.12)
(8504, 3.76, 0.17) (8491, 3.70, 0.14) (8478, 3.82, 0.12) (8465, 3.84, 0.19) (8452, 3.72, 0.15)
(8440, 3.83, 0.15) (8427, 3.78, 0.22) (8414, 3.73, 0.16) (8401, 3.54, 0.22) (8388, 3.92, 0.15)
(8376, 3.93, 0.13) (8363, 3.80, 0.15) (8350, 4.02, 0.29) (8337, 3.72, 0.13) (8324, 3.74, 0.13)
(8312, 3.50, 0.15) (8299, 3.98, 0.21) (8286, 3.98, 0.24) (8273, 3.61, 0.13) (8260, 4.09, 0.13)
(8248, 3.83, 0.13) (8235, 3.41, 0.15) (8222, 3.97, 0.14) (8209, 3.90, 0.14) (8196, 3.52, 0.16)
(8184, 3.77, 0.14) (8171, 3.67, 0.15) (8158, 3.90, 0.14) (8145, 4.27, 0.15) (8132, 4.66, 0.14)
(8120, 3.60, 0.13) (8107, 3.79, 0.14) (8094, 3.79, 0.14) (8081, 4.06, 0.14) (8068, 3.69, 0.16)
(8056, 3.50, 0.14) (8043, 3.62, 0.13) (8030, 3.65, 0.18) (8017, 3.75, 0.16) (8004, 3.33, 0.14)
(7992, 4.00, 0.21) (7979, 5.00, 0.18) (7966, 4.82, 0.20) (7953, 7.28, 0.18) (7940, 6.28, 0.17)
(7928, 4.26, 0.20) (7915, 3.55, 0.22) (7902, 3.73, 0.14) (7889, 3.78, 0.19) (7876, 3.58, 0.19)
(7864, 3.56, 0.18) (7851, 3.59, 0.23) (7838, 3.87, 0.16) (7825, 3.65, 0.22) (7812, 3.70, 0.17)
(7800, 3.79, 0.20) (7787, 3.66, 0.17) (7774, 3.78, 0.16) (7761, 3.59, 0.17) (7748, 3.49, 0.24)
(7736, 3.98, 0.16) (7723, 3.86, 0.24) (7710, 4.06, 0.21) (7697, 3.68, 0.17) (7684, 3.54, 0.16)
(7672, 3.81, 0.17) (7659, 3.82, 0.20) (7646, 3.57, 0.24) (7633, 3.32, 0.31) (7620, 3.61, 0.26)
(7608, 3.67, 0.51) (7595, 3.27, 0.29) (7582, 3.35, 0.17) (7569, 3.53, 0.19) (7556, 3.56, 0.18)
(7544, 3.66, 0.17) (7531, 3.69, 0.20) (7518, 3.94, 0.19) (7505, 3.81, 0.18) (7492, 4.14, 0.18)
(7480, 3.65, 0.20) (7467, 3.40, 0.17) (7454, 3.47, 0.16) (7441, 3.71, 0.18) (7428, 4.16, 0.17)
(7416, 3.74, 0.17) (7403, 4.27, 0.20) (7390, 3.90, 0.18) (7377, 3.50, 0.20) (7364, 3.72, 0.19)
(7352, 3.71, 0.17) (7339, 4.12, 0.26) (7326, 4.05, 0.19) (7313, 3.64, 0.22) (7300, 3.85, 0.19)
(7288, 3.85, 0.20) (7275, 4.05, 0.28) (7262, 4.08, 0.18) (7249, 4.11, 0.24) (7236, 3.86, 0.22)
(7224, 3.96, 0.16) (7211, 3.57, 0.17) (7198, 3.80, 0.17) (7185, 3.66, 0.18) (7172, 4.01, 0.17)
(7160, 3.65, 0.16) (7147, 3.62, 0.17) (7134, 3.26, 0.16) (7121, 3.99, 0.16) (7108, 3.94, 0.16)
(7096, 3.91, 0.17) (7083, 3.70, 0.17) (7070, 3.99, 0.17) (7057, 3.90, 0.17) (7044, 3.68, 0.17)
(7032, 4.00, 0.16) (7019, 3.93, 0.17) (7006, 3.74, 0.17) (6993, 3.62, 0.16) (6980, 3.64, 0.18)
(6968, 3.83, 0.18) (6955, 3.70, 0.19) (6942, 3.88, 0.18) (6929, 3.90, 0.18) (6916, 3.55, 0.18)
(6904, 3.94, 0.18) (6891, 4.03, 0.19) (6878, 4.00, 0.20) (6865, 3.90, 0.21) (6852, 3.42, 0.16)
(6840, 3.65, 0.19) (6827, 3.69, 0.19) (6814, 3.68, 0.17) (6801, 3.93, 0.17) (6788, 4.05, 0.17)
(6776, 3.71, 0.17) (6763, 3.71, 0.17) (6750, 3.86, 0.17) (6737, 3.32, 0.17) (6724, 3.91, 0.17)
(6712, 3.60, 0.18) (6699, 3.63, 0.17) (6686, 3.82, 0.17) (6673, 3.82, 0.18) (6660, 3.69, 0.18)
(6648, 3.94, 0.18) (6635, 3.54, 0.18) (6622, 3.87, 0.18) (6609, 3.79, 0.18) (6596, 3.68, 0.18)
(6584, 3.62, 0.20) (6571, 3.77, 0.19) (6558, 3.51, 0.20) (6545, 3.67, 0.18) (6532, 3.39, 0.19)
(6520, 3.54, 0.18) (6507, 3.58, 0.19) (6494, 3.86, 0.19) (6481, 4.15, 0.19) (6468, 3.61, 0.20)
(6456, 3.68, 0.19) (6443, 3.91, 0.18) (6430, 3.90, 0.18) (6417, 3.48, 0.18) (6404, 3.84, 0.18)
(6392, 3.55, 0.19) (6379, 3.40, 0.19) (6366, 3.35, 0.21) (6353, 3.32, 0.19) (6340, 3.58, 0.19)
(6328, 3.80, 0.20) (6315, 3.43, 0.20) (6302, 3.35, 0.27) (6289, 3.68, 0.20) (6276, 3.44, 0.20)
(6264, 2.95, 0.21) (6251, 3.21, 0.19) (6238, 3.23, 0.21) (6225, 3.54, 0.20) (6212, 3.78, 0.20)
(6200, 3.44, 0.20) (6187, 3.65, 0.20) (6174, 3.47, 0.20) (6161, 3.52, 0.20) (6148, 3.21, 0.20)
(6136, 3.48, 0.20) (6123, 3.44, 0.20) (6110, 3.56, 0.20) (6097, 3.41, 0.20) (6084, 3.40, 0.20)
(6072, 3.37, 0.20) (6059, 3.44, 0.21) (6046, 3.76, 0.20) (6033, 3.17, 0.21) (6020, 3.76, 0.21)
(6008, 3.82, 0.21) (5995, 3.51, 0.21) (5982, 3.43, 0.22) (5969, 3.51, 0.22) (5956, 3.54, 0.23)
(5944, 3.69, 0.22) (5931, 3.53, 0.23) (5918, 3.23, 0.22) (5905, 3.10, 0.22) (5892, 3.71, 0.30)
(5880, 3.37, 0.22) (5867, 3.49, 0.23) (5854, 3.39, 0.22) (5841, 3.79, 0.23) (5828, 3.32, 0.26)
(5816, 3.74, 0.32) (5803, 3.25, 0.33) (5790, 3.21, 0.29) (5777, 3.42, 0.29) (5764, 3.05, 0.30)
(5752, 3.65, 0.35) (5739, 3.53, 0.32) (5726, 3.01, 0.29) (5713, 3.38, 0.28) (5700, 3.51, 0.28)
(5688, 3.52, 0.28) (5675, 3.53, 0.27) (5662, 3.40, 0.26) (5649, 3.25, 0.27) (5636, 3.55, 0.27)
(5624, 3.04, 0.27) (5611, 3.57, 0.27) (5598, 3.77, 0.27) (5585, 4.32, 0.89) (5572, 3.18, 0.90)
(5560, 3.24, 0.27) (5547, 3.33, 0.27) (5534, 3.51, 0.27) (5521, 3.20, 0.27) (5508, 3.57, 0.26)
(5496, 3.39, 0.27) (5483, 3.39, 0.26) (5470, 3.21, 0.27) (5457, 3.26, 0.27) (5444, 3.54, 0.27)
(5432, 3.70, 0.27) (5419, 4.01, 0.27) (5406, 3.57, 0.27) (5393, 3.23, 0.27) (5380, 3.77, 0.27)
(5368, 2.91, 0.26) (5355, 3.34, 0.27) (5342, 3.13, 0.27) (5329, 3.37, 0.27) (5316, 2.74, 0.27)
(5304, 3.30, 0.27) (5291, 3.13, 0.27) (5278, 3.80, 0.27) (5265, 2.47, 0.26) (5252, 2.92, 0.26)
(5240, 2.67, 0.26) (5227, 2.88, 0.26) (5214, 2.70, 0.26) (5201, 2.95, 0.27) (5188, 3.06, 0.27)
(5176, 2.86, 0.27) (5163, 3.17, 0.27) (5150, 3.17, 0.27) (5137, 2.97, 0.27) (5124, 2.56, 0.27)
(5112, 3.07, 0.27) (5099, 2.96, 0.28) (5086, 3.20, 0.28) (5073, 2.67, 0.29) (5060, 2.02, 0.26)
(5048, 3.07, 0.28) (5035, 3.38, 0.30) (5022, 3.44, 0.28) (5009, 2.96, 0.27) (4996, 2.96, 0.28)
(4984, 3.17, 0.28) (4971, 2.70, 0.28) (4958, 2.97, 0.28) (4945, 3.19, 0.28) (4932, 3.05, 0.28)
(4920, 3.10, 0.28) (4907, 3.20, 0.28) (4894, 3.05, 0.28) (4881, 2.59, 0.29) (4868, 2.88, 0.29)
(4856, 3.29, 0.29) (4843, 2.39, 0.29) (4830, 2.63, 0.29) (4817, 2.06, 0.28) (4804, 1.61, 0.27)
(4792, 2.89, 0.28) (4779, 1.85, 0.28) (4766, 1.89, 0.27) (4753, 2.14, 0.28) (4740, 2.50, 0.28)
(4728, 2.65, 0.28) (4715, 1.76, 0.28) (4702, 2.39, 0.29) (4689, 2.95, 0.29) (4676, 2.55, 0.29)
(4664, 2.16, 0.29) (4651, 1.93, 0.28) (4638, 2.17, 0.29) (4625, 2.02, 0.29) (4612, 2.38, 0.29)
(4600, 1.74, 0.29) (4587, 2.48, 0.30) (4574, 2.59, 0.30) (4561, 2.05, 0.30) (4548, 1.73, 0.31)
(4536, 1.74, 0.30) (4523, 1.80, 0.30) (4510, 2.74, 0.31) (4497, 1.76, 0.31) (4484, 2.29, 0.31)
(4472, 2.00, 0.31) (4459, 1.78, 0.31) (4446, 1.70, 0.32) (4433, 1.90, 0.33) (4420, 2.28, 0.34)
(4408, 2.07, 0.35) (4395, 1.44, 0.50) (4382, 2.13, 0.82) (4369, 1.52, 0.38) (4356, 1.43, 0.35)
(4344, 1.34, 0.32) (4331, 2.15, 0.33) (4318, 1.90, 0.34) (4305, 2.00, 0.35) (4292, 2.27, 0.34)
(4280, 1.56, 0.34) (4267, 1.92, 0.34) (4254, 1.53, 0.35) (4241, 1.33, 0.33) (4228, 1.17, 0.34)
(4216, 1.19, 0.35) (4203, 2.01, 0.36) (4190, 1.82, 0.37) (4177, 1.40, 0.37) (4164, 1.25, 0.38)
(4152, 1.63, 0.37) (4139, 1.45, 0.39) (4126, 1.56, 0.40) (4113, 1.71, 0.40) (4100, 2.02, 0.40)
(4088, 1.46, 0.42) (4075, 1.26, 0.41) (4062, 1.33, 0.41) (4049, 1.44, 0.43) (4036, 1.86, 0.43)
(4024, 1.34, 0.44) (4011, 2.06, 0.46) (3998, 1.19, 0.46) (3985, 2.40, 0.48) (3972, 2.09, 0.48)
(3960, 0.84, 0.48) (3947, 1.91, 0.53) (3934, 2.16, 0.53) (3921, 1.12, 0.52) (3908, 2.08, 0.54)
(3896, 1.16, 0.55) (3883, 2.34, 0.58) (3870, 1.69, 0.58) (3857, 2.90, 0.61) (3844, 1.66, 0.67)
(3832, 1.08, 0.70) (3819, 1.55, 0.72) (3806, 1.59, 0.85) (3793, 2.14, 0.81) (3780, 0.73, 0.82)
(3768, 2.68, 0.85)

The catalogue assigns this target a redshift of 0.21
